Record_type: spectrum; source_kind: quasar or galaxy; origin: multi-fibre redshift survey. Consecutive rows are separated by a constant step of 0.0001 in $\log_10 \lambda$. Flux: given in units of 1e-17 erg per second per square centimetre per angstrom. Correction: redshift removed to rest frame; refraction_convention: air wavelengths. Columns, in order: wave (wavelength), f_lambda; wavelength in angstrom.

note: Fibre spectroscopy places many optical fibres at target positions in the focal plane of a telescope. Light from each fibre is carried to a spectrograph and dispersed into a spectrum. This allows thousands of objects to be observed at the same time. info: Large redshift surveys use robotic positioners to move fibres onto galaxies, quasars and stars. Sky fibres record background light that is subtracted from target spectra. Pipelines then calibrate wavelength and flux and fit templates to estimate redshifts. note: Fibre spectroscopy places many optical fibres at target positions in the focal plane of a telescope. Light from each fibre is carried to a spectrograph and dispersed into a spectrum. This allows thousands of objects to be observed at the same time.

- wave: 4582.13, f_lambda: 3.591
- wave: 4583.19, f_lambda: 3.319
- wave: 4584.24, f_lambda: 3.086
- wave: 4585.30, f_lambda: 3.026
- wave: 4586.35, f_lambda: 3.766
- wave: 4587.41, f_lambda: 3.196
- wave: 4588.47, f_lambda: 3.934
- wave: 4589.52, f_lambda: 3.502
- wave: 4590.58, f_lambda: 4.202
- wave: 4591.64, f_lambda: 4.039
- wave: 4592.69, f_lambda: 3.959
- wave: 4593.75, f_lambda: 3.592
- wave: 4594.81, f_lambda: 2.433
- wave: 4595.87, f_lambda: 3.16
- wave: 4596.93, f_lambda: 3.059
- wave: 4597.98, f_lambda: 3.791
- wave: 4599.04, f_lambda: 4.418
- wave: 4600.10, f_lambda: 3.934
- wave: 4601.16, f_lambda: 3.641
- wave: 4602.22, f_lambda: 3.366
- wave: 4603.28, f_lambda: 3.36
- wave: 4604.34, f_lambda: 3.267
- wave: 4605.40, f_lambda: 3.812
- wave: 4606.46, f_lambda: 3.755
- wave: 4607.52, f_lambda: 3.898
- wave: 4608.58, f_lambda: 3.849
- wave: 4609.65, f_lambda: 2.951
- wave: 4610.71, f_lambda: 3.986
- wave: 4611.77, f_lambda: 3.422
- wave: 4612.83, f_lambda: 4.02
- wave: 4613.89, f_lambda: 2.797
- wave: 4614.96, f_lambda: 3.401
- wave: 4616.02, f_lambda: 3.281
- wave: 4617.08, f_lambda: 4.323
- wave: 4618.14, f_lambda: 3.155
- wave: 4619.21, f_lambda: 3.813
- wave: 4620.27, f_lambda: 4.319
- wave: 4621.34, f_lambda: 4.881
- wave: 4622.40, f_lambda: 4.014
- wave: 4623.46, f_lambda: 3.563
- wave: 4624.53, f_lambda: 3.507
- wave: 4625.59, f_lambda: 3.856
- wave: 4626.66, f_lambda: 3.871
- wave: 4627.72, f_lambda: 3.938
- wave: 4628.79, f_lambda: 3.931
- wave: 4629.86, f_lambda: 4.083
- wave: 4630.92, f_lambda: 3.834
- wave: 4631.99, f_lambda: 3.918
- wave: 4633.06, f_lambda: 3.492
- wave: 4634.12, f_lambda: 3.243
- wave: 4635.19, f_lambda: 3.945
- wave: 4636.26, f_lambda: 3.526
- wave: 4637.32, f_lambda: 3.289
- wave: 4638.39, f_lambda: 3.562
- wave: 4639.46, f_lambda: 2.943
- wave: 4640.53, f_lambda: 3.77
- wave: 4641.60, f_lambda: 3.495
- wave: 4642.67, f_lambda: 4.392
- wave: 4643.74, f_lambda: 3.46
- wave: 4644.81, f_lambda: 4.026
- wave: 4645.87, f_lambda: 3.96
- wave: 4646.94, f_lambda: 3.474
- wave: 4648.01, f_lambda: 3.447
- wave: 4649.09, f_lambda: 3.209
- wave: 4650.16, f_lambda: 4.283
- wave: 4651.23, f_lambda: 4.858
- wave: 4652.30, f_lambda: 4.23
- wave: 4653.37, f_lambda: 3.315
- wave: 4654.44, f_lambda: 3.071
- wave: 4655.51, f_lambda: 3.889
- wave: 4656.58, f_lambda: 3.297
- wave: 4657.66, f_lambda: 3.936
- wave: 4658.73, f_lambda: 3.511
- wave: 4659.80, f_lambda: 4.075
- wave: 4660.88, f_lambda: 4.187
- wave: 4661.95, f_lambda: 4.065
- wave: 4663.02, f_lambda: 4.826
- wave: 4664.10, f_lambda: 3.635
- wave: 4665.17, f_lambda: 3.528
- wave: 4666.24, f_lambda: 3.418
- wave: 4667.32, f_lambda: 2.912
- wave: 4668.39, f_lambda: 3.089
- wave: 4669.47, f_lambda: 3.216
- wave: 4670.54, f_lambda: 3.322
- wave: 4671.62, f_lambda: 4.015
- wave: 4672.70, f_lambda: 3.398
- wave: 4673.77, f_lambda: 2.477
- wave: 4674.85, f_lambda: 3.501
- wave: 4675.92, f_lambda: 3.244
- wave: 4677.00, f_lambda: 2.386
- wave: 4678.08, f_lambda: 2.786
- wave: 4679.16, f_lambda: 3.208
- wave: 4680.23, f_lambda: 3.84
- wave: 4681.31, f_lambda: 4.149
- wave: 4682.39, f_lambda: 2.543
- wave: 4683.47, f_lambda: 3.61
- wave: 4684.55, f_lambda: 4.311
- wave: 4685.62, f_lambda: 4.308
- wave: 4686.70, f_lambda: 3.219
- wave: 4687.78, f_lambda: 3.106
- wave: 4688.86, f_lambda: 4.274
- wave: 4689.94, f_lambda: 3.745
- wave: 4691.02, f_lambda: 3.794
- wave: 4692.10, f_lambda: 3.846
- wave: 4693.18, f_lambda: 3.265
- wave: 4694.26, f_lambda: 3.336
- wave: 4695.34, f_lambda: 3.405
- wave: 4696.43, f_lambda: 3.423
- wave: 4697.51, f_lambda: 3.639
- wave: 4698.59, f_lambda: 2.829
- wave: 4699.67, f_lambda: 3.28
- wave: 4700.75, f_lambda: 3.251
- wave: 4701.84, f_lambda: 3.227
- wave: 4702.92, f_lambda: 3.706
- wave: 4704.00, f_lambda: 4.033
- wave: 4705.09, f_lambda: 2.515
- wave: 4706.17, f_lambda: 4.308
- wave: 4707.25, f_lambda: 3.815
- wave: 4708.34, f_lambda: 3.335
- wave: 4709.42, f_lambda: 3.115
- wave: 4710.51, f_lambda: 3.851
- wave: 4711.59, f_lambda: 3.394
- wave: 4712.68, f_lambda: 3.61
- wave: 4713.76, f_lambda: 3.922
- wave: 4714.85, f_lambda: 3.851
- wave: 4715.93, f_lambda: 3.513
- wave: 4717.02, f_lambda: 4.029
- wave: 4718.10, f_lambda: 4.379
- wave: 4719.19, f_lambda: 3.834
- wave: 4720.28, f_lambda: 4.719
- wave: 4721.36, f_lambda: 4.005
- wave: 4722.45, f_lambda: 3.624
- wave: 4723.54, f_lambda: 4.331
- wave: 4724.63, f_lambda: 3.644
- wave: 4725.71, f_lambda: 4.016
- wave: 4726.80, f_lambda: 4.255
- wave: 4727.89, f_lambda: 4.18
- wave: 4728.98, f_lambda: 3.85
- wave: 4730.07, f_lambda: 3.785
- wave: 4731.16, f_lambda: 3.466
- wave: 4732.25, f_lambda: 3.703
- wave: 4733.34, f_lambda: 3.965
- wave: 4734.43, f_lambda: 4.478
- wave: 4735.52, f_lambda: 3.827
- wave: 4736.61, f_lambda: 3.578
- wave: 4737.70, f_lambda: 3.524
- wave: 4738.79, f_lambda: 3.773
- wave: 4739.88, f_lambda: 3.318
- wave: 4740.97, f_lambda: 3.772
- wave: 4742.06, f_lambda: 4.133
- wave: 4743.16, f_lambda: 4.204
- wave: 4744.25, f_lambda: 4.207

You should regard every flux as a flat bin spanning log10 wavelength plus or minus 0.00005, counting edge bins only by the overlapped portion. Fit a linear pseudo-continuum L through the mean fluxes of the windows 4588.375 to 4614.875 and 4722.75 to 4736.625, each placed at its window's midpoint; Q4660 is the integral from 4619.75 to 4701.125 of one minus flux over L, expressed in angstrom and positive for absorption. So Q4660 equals 2.6 angstrom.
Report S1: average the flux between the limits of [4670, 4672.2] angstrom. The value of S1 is 3.66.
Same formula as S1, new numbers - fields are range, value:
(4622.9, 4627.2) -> 3.71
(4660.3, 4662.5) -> 4.13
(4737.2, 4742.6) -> 3.71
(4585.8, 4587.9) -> 3.48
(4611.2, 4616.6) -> 3.4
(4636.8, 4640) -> 3.26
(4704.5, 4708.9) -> 3.5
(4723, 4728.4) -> 4.09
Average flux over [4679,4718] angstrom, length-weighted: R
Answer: 3.59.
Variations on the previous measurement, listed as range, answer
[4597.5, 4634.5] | 3.74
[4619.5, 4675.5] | 3.71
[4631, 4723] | 3.61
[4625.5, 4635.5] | 3.8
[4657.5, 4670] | 3.69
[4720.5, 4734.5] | 3.95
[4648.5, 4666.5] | 3.85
